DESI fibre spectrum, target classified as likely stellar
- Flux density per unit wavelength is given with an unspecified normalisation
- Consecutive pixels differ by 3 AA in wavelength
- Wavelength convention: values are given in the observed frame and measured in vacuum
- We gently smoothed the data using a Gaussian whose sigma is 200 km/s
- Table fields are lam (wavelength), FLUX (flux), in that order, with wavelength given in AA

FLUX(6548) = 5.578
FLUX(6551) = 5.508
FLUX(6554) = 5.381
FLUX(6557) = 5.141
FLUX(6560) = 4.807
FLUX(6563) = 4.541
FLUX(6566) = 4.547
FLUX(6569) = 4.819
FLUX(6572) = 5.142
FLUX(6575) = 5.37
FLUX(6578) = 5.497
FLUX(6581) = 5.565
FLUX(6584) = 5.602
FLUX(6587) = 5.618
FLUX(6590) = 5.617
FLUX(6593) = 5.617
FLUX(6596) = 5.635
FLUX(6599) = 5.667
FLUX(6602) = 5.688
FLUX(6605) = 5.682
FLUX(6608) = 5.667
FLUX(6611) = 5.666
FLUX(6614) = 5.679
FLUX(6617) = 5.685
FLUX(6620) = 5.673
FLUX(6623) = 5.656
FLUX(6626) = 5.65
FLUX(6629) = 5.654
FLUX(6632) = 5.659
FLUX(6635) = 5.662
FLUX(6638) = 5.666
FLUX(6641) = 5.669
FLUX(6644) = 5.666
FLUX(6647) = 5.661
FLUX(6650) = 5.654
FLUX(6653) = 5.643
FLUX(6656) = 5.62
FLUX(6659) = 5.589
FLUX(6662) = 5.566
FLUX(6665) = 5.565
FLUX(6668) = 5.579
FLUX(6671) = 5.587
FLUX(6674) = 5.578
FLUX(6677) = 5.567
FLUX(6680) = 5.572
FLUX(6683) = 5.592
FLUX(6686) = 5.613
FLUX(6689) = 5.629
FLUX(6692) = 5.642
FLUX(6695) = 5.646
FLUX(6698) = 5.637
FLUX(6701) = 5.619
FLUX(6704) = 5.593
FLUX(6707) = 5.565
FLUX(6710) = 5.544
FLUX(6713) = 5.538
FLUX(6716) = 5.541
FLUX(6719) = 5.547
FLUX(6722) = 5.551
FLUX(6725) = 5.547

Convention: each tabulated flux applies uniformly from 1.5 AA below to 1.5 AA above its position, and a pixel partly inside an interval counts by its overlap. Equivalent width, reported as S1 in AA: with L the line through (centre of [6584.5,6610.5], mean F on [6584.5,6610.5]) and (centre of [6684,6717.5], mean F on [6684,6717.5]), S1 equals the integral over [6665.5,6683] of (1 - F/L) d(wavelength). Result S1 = 0.1 AA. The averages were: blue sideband 5.65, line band 5.58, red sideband 5.6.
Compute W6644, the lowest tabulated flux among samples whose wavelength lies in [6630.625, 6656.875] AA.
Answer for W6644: 5.62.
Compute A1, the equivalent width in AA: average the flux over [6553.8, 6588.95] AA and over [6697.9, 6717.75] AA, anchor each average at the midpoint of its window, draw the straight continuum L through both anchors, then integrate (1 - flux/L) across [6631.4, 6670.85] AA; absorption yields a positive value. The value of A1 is -1.6 AA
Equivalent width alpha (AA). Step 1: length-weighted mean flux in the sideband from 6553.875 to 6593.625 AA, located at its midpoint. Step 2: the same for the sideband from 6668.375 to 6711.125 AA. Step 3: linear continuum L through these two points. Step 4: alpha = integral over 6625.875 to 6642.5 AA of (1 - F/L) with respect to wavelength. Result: -0.75 AA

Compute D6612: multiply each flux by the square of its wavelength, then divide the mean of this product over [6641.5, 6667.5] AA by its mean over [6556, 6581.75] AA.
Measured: 1.1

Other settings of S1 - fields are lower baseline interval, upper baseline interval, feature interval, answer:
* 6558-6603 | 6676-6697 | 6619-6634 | -0.60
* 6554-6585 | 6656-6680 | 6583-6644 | -3.89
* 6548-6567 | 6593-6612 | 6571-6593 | -0.49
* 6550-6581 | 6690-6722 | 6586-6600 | -1.19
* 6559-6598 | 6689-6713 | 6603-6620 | -1.00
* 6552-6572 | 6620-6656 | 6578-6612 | -2.60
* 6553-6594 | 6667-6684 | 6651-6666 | -0.22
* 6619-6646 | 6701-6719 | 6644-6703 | -0.02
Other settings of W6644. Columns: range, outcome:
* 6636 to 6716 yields 5.538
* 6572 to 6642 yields 5.142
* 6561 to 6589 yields 4.541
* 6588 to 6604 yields 5.617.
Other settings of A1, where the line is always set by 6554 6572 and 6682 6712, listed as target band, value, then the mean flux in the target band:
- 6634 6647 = -0.9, 5.67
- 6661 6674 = -0.3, 5.57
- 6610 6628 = -1.7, 5.67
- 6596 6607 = -1.3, 5.67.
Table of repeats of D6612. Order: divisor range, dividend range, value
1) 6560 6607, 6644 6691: 1.07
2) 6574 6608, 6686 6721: 1.03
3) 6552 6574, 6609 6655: 1.17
